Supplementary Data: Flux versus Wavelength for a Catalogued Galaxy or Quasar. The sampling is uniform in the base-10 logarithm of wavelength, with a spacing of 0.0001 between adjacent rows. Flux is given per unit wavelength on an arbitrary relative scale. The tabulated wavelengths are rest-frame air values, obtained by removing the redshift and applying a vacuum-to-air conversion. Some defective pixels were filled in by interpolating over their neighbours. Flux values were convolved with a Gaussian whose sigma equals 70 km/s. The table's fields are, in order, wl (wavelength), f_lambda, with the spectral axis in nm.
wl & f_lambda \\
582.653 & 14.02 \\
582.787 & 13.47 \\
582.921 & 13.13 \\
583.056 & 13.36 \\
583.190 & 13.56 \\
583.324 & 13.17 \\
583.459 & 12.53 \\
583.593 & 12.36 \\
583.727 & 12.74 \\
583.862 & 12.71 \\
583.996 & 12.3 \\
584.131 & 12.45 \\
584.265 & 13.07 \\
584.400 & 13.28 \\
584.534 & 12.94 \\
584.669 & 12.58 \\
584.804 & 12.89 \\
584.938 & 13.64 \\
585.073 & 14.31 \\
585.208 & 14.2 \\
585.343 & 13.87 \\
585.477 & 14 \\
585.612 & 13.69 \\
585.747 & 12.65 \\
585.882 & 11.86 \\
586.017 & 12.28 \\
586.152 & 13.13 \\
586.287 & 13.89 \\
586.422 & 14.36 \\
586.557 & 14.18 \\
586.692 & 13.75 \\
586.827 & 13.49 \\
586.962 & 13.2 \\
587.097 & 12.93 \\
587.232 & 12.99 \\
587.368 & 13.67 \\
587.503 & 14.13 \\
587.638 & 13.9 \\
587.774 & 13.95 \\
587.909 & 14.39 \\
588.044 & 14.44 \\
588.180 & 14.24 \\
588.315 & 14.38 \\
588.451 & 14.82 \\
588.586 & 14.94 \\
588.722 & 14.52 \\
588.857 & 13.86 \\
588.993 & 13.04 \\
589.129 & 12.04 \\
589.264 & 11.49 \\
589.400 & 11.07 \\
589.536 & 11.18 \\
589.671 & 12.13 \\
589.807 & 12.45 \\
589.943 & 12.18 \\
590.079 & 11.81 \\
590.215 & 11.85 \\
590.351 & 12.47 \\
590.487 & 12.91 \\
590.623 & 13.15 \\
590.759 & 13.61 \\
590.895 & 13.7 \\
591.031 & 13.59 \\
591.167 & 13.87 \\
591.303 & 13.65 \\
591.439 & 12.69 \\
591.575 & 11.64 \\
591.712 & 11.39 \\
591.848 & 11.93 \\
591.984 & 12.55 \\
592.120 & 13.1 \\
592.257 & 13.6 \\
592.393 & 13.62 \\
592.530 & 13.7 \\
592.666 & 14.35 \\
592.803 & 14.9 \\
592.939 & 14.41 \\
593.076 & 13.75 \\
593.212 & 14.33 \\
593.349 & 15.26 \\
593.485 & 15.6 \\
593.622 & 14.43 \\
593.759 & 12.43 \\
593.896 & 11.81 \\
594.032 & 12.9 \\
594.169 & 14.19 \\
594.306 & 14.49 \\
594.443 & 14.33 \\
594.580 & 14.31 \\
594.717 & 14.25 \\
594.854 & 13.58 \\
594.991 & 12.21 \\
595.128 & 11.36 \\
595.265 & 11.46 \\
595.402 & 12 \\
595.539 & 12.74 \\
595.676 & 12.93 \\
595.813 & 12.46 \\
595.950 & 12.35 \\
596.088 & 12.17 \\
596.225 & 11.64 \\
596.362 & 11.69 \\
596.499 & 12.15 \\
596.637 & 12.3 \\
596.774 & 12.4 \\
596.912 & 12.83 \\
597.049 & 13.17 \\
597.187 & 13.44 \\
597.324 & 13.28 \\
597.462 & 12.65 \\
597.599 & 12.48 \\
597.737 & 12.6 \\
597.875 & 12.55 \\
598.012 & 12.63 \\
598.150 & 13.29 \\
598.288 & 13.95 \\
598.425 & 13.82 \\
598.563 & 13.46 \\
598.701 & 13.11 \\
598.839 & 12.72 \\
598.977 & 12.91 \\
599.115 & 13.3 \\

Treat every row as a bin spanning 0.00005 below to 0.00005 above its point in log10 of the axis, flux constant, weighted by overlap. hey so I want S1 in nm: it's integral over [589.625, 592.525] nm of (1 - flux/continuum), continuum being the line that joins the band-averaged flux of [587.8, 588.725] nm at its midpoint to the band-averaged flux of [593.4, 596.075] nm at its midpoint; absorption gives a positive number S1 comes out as 0.23 nm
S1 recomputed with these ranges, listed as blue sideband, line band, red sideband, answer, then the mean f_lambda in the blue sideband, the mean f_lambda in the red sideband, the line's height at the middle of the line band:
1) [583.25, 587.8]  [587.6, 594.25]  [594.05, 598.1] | -0.15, 13.3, 12.8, 13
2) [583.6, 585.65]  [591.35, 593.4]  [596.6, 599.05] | -0.05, 13.2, 13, 13.1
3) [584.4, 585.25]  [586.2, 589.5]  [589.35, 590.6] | -0.27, 13.4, 12.1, 12.6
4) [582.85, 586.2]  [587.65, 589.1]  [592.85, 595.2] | -0.09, 13.1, 13.8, 13.3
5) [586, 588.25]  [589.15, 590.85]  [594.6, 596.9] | 0.14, 13.7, 12.4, 13.3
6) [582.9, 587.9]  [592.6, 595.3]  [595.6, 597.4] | -0.22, 13.3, 12.5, 12.7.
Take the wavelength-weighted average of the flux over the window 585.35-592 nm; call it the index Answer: 13.2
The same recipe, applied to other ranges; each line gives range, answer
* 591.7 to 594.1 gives 13.6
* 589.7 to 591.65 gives 12.8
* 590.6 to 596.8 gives 13.2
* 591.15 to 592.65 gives 12.9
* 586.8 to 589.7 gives 13.4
